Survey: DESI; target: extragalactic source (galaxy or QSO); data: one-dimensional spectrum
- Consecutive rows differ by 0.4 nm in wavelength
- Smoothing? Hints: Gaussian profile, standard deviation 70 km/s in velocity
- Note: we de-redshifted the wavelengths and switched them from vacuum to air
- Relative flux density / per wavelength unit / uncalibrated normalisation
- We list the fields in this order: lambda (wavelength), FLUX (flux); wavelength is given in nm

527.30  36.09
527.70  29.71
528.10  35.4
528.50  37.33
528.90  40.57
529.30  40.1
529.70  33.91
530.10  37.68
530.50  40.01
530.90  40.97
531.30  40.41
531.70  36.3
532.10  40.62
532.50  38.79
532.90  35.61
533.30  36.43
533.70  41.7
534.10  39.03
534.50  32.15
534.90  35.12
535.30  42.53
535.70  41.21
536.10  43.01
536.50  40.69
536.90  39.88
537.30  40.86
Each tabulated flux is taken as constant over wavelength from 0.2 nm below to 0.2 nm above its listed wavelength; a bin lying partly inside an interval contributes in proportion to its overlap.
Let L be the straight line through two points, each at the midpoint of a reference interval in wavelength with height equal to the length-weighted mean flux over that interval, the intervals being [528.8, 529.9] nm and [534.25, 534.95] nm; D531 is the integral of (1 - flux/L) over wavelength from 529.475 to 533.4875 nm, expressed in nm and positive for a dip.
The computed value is -0.207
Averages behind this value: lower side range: 38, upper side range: 33.7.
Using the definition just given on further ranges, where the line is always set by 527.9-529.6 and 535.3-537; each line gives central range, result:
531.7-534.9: 0.21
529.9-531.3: -0.03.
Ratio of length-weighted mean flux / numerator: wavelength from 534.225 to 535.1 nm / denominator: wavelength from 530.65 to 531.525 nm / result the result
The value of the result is 0.84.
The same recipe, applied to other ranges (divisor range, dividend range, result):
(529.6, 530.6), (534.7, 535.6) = 1.05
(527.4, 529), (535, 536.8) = 1.17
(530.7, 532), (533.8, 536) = 0.98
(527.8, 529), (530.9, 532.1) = 1.06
